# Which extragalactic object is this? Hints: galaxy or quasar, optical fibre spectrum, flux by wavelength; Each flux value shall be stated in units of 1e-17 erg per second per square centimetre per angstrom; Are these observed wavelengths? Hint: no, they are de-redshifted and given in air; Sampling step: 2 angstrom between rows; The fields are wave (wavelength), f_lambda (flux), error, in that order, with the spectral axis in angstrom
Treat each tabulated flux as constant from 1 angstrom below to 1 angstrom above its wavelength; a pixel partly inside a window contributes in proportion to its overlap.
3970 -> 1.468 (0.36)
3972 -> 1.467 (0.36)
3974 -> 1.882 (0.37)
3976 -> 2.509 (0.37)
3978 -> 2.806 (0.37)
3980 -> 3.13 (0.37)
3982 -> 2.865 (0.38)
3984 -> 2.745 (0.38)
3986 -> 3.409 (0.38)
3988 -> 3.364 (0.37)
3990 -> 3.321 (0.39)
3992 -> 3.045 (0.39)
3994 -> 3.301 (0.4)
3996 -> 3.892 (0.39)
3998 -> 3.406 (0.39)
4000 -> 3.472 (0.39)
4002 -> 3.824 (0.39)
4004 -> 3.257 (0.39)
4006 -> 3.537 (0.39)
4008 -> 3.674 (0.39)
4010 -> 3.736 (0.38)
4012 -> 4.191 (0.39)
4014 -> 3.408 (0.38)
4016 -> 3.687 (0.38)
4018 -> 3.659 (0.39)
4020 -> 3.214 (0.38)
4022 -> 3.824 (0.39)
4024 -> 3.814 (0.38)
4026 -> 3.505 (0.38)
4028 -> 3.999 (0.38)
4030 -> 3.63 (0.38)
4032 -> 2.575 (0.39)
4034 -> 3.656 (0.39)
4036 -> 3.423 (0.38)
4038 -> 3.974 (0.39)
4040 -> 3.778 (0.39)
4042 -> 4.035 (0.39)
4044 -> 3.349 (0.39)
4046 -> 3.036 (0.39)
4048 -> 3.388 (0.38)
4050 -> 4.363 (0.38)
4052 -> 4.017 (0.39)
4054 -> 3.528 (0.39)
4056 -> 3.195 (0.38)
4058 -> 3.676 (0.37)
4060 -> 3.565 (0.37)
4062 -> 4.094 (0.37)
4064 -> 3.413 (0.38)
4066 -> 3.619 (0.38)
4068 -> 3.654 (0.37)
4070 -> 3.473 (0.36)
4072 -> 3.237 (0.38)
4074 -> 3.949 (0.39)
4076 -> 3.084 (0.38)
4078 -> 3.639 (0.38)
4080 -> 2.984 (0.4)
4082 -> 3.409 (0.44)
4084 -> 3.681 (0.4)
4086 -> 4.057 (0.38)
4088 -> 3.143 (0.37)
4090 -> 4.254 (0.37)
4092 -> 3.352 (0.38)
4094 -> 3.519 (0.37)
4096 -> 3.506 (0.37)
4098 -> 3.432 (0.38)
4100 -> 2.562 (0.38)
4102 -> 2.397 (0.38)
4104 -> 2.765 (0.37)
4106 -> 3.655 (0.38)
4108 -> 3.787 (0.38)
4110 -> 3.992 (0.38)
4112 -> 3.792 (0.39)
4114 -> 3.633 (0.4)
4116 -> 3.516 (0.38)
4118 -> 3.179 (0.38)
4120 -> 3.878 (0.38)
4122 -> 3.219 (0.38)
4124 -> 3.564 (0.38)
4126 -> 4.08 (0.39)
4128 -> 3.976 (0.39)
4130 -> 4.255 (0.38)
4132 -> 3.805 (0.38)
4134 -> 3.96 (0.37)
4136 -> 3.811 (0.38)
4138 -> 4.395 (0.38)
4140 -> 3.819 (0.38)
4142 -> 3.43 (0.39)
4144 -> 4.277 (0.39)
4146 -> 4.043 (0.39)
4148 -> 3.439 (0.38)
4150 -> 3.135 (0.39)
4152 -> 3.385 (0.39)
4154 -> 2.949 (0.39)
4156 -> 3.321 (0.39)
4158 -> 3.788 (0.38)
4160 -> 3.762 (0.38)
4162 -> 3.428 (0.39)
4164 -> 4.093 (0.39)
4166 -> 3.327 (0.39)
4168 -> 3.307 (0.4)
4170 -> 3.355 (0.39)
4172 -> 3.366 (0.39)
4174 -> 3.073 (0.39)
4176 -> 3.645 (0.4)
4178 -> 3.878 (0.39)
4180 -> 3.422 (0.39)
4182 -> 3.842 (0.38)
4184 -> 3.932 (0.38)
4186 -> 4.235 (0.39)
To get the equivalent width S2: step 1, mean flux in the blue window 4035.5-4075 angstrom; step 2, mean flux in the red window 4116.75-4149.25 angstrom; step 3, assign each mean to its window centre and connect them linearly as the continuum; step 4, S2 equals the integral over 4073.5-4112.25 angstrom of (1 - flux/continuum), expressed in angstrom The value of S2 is 3.0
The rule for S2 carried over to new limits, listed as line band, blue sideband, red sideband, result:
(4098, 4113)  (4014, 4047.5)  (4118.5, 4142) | 2.0 angstrom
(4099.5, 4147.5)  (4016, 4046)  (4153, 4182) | -2.0 angstrom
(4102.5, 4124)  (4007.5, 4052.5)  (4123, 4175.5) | 0.8 angstrom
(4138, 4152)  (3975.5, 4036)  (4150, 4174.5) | -1.2 angstrom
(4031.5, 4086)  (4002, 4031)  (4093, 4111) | -1.4 angstrom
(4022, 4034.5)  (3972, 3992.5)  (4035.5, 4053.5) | -0.3 angstrom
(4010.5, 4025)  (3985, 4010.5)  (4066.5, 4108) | -1.0 angstrom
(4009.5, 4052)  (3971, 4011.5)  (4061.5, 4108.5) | -4.8 angstrom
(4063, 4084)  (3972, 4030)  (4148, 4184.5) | -0.3 angstrom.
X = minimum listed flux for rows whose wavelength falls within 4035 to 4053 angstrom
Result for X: 3.036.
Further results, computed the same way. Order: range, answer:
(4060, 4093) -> 2.984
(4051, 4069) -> 3.195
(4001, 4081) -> 2.575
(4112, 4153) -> 3.135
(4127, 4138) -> 3.805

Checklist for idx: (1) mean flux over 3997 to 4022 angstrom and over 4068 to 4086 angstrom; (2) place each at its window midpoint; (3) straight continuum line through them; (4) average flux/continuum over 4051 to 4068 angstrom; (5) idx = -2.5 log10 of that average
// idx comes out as -0.04 mag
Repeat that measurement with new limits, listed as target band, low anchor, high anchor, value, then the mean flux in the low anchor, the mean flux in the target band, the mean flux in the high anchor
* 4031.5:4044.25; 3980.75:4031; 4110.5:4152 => -0.006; 3.51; 3.59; 3.75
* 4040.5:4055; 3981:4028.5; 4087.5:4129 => -0.055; 3.5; 3.68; 3.49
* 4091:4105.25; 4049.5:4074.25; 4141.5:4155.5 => 0.166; 3.65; 3.09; 3.52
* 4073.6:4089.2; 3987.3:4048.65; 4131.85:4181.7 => 0.028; 3.55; 3.49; 3.61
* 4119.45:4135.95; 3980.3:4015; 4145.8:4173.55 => -0.116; 3.43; 3.84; 3.45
